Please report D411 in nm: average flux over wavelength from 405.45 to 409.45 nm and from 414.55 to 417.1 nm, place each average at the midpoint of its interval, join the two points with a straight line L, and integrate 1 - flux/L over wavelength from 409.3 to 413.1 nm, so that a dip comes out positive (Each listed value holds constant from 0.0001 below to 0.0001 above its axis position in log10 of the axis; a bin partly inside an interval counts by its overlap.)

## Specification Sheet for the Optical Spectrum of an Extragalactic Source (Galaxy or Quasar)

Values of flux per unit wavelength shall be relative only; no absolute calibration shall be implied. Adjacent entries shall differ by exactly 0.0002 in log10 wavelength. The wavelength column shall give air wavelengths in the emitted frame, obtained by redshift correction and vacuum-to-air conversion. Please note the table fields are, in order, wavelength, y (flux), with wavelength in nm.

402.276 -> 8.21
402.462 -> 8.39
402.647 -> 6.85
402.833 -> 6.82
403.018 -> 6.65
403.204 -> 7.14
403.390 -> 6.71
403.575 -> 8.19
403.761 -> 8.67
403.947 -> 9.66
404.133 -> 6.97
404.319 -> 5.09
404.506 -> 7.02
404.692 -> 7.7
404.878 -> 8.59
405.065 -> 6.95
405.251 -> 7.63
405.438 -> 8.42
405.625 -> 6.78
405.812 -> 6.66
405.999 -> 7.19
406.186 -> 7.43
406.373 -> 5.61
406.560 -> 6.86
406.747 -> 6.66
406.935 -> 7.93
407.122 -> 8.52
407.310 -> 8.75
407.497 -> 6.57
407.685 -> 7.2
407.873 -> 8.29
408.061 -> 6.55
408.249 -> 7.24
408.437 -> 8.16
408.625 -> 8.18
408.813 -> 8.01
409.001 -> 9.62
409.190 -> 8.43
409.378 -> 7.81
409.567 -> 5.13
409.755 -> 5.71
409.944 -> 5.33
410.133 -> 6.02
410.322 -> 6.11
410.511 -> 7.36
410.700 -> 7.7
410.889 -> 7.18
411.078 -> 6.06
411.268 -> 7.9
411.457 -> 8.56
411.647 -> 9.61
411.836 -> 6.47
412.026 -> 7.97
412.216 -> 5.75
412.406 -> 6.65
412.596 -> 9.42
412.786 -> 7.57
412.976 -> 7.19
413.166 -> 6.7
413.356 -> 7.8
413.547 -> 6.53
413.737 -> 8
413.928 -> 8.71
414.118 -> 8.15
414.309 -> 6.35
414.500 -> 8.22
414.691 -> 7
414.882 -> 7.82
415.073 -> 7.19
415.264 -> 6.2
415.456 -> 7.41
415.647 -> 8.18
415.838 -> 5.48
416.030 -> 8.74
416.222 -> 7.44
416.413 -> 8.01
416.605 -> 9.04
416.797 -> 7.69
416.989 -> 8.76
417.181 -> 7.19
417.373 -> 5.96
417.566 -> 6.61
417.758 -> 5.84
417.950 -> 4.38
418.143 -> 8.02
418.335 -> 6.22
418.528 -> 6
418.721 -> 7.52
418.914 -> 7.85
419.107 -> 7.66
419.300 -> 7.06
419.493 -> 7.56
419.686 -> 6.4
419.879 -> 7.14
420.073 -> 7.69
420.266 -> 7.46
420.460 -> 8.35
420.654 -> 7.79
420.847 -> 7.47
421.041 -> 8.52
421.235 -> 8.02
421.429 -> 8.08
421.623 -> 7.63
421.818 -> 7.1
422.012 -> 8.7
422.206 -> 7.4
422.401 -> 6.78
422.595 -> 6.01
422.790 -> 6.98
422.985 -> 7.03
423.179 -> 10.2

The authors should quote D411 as 0.26 nm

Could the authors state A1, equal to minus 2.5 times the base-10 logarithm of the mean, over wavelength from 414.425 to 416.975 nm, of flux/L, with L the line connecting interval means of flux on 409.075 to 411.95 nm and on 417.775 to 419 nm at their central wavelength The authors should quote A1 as -0.13 mag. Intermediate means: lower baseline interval 7.05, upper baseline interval 6.6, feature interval 7.6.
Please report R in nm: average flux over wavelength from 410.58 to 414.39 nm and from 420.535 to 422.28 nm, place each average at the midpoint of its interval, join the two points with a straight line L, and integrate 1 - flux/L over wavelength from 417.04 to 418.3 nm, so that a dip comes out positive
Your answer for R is 0.21 nm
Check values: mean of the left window 7.52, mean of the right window 7.87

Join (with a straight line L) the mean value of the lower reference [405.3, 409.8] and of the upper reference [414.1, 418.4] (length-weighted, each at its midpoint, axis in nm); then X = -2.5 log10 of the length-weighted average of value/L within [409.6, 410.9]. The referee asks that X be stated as 0.15 mag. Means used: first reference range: 7.43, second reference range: 7.2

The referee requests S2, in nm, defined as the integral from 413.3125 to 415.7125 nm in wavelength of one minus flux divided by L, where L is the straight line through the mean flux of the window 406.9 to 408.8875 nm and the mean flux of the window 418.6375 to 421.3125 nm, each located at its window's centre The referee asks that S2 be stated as 0.06 nm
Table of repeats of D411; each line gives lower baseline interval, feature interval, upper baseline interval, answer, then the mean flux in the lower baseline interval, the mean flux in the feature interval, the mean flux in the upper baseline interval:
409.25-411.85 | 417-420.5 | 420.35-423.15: 0.229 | 6.96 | 6.96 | 7.62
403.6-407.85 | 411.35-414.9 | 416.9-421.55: -0.135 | 7.43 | 7.6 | 7.23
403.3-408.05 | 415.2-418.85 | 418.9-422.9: 0.184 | 7.43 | 7.1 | 7.5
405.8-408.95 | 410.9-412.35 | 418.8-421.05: 0.009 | 7.45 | 7.43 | 7.54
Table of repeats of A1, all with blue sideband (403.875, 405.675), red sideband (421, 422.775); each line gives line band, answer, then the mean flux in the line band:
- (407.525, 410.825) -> 0.040 mag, 7.21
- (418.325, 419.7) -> 0.058 mag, 7.12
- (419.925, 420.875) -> -0.031 mag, 7.74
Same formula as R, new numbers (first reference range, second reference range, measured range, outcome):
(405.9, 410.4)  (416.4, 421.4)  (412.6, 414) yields -0.06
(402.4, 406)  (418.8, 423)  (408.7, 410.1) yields 0.06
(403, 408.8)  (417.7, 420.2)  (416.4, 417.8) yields -0.09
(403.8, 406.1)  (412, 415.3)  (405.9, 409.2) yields -0.08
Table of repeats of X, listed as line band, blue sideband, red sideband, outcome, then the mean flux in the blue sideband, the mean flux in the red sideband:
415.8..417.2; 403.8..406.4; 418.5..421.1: -0.07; 7.33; 7.49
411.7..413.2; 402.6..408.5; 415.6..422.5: 0.01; 7.36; 7.38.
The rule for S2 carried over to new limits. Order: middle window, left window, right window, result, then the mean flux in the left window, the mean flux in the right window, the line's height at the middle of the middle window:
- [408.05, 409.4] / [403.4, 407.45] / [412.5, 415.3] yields -0.108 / 7.46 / 7.55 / 7.5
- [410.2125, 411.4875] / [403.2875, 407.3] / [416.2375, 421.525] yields 0.035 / 7.42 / 7.35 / 7.39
